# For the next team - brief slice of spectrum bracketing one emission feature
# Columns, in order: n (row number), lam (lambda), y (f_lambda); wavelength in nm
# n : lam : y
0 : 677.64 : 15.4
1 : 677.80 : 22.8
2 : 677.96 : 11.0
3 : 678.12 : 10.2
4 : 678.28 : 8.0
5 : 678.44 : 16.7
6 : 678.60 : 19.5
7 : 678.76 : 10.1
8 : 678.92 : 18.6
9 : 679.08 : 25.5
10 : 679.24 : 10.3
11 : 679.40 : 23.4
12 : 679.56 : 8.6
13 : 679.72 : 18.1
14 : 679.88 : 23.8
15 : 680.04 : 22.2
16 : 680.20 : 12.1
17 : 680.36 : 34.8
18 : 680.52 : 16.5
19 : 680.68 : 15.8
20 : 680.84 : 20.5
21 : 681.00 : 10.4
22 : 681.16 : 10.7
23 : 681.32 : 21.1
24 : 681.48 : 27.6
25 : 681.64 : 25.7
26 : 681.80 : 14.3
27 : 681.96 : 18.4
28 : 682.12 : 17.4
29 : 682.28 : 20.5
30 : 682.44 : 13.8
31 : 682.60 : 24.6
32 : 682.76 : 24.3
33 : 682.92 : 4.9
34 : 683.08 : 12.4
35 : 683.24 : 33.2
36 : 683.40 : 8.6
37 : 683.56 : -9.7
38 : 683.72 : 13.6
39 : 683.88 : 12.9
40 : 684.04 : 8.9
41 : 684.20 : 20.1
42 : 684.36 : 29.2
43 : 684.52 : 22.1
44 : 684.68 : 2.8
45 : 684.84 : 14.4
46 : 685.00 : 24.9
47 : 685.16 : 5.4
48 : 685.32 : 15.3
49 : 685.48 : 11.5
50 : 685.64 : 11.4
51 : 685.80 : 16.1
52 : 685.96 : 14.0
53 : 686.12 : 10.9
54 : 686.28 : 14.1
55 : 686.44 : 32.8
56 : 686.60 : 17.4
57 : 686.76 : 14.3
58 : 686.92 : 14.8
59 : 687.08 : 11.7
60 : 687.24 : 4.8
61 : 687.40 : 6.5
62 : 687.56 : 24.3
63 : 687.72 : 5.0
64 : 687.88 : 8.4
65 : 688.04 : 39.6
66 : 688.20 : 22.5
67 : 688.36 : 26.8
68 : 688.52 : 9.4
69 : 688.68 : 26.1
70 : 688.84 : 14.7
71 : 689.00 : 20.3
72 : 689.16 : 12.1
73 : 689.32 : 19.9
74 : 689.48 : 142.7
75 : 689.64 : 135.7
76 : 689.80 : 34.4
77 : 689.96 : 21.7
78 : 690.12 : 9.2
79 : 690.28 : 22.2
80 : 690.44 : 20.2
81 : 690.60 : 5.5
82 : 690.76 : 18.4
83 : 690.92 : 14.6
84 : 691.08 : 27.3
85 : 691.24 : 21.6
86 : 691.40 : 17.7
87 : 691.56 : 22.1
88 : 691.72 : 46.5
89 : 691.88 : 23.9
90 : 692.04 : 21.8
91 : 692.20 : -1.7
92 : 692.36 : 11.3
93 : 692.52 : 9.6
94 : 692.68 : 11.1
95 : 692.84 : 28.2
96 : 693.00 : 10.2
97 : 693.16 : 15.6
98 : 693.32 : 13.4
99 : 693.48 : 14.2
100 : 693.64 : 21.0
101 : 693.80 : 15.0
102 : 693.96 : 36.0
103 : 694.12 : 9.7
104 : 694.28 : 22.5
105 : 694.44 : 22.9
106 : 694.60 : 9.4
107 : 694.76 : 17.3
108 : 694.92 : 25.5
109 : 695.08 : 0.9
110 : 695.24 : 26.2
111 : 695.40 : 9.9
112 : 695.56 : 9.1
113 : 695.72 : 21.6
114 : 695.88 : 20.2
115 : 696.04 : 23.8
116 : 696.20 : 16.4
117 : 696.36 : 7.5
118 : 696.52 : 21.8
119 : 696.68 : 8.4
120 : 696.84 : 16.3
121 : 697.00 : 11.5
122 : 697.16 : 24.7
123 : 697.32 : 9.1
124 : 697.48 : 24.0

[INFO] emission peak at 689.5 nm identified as H-alpha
